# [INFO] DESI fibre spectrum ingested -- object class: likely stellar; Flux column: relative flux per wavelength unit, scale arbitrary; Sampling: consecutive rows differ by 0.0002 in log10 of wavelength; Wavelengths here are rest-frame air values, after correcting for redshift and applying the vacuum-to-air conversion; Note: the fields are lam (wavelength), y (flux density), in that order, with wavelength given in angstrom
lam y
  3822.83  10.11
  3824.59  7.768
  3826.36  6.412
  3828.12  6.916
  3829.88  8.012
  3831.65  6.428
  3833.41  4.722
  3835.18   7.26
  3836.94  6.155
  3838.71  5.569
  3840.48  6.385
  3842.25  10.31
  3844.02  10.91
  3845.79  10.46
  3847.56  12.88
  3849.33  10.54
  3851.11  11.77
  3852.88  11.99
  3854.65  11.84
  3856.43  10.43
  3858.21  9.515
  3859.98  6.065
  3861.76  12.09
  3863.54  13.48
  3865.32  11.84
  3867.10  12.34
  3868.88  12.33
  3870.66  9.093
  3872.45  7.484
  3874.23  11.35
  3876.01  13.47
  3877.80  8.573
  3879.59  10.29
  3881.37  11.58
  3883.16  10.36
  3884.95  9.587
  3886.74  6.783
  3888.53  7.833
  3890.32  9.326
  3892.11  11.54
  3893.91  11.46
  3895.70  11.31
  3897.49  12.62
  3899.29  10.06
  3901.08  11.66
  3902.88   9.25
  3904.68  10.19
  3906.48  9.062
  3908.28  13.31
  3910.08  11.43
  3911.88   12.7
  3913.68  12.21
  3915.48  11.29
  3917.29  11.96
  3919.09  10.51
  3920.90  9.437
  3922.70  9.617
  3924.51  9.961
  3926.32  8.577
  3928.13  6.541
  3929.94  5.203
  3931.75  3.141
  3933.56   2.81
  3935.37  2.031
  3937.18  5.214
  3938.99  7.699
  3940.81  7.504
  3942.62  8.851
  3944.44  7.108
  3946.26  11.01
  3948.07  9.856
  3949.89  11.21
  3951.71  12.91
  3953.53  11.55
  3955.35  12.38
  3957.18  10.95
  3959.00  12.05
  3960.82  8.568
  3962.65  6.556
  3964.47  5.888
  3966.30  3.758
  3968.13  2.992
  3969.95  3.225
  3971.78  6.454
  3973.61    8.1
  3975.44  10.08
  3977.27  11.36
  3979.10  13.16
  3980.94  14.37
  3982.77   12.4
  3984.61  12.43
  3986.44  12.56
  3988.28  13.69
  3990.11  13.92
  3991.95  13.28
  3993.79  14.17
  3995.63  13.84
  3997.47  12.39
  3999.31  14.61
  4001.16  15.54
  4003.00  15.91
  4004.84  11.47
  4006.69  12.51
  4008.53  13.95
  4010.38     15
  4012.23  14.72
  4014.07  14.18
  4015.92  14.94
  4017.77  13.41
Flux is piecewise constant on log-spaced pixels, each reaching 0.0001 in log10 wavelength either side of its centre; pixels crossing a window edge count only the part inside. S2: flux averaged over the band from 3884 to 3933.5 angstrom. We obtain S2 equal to 9.75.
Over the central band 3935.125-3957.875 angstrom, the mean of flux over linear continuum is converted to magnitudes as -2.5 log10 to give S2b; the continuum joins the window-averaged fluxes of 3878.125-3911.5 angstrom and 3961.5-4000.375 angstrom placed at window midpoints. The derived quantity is 0.127 mag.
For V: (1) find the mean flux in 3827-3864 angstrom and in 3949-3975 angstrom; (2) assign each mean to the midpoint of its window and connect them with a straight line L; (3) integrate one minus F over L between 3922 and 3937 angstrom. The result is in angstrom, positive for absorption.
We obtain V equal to 4.7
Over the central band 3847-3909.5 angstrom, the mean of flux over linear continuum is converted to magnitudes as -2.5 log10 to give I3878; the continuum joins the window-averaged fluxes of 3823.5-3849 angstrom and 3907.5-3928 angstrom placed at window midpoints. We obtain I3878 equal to -0.14 mag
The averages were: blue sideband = 7.95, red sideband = 10.8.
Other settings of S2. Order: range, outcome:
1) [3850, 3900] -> 10.6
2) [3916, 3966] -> 8.45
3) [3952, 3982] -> 8.94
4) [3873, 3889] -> 9.98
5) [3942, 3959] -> 10.8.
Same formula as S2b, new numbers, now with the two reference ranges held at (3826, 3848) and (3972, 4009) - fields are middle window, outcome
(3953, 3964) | 0.17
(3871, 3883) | -0.14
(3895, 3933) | 0.04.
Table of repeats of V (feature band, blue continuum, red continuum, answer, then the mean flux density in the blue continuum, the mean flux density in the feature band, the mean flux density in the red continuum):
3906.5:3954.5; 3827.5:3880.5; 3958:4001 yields 5.69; 9.7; 8.99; 10.5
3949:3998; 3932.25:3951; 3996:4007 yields 0.89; 7.3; 10.5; 13.8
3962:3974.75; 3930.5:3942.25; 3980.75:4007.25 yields 5.75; 4.94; 5.34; 13.5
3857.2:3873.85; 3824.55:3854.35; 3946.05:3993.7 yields -2.94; 8.59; 10.5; 10.2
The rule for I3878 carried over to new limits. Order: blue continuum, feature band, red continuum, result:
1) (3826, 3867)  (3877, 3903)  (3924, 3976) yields -0.183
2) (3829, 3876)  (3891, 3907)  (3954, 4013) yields -0.053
